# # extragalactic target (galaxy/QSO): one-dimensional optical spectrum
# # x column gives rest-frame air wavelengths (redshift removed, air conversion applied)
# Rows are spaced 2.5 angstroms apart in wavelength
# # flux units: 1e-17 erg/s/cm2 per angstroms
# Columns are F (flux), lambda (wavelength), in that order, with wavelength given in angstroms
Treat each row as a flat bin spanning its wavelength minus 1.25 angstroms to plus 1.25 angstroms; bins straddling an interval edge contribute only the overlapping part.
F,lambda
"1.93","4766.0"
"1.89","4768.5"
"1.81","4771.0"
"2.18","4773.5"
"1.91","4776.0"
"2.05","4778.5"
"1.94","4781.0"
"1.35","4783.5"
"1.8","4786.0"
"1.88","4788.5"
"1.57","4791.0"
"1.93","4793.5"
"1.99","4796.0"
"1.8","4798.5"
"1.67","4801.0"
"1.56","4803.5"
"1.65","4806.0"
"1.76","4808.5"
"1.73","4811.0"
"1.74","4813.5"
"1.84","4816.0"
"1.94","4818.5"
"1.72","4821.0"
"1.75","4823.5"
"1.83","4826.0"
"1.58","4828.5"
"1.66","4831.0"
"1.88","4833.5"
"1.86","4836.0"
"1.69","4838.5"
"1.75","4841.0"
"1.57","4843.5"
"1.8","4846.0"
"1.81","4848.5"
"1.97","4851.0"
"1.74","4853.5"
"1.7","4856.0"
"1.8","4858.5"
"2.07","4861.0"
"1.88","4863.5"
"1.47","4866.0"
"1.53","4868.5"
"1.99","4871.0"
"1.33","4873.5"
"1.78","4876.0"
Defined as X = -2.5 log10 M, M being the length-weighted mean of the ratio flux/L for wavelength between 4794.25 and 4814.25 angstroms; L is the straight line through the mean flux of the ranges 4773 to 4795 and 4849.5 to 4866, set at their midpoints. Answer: 0.06 mag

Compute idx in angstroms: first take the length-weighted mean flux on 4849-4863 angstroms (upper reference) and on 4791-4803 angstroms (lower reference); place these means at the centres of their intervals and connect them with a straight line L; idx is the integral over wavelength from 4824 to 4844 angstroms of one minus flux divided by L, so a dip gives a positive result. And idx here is 1.1 angstroms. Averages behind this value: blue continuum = 1.8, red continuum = 1.85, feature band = 1.73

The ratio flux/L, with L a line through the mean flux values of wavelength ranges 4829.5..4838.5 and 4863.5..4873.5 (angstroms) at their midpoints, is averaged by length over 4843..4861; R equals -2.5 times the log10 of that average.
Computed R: -0.06 mag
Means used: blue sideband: 1.78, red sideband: 1.65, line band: 1.8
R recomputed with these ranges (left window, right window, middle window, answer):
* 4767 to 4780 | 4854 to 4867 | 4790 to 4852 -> 0.06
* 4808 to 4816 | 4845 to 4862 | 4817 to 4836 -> 0.01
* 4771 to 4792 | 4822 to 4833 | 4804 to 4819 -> 0.00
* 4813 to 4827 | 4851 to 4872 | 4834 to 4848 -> 0.03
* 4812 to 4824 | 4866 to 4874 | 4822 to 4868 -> -0.04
